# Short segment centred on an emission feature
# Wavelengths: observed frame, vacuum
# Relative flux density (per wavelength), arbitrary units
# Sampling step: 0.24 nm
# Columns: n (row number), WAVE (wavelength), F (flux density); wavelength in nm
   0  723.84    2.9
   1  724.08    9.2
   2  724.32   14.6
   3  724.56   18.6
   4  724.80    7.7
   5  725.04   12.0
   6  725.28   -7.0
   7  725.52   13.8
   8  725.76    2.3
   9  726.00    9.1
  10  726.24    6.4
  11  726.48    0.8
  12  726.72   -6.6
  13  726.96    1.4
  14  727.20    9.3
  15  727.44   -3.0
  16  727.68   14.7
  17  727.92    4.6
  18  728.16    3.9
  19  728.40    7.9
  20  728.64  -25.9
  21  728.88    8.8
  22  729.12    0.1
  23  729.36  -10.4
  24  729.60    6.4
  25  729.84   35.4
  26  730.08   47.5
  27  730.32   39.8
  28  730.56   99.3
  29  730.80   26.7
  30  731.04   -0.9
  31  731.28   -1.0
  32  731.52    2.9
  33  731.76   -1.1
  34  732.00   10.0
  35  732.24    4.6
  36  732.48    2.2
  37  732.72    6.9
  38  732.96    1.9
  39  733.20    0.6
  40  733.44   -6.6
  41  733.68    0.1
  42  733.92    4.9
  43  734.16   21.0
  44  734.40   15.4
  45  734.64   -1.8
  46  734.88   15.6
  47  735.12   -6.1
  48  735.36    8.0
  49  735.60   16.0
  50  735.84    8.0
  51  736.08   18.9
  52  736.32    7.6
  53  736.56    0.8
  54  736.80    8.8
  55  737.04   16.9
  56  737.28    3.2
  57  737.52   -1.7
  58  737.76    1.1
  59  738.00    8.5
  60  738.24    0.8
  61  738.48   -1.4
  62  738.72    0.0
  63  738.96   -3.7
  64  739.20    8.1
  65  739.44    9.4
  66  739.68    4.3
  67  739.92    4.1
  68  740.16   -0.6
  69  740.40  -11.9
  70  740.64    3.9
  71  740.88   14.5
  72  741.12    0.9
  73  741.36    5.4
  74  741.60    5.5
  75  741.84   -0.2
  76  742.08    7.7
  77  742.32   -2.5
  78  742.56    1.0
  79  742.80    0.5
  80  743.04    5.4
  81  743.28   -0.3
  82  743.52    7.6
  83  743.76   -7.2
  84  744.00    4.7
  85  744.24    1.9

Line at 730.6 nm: [O II] 3727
